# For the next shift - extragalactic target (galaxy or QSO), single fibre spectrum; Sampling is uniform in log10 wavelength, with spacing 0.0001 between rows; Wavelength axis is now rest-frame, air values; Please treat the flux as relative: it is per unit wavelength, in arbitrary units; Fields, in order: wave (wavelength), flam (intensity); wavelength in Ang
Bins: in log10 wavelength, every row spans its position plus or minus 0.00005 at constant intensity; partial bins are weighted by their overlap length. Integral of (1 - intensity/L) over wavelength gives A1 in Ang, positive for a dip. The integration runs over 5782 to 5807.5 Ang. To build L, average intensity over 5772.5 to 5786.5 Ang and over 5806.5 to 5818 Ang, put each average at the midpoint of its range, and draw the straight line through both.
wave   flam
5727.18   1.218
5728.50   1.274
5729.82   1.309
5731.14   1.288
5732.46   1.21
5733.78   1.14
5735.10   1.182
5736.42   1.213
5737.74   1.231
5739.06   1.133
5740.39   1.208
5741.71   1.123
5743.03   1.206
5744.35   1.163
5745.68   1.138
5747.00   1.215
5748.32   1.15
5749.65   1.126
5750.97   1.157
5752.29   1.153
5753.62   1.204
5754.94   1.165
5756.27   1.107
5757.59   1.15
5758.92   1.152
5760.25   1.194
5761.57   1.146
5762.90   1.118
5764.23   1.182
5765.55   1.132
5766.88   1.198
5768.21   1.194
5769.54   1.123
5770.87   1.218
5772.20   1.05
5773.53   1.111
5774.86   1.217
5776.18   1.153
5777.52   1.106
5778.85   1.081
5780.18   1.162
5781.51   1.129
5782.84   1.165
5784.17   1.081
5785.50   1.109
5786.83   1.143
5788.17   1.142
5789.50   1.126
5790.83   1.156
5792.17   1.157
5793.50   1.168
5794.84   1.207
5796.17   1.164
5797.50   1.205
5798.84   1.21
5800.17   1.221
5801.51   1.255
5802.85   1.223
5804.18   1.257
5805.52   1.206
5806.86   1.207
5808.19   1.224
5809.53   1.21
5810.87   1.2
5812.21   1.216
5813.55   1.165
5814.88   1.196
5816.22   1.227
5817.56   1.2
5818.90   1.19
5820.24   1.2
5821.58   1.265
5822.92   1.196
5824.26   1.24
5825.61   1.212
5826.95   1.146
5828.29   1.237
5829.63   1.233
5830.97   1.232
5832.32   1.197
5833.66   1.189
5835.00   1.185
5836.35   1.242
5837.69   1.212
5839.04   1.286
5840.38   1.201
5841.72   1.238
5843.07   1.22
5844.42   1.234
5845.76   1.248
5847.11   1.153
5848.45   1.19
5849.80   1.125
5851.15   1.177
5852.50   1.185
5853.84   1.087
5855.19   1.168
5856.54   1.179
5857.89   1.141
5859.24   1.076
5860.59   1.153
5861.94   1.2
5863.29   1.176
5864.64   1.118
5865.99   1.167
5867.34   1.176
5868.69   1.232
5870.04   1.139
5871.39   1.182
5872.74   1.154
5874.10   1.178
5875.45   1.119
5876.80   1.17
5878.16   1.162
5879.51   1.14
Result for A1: -0.3 Ang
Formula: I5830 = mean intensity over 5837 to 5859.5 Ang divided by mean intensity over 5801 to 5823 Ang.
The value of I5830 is 0.98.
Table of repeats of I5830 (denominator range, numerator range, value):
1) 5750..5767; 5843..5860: 1.01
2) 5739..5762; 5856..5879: 1.00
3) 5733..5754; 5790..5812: 1.03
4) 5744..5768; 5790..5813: 1.04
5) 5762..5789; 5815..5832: 1.06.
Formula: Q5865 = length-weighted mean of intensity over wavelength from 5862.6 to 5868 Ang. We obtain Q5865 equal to 1.16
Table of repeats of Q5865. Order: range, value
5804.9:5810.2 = 1.21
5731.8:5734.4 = 1.18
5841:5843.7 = 1.23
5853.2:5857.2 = 1.14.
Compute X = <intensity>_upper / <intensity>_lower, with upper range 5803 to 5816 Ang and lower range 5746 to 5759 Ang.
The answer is 1.0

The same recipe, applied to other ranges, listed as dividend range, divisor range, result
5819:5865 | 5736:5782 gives 1.03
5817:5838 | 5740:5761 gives 1.04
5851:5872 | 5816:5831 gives 0.96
